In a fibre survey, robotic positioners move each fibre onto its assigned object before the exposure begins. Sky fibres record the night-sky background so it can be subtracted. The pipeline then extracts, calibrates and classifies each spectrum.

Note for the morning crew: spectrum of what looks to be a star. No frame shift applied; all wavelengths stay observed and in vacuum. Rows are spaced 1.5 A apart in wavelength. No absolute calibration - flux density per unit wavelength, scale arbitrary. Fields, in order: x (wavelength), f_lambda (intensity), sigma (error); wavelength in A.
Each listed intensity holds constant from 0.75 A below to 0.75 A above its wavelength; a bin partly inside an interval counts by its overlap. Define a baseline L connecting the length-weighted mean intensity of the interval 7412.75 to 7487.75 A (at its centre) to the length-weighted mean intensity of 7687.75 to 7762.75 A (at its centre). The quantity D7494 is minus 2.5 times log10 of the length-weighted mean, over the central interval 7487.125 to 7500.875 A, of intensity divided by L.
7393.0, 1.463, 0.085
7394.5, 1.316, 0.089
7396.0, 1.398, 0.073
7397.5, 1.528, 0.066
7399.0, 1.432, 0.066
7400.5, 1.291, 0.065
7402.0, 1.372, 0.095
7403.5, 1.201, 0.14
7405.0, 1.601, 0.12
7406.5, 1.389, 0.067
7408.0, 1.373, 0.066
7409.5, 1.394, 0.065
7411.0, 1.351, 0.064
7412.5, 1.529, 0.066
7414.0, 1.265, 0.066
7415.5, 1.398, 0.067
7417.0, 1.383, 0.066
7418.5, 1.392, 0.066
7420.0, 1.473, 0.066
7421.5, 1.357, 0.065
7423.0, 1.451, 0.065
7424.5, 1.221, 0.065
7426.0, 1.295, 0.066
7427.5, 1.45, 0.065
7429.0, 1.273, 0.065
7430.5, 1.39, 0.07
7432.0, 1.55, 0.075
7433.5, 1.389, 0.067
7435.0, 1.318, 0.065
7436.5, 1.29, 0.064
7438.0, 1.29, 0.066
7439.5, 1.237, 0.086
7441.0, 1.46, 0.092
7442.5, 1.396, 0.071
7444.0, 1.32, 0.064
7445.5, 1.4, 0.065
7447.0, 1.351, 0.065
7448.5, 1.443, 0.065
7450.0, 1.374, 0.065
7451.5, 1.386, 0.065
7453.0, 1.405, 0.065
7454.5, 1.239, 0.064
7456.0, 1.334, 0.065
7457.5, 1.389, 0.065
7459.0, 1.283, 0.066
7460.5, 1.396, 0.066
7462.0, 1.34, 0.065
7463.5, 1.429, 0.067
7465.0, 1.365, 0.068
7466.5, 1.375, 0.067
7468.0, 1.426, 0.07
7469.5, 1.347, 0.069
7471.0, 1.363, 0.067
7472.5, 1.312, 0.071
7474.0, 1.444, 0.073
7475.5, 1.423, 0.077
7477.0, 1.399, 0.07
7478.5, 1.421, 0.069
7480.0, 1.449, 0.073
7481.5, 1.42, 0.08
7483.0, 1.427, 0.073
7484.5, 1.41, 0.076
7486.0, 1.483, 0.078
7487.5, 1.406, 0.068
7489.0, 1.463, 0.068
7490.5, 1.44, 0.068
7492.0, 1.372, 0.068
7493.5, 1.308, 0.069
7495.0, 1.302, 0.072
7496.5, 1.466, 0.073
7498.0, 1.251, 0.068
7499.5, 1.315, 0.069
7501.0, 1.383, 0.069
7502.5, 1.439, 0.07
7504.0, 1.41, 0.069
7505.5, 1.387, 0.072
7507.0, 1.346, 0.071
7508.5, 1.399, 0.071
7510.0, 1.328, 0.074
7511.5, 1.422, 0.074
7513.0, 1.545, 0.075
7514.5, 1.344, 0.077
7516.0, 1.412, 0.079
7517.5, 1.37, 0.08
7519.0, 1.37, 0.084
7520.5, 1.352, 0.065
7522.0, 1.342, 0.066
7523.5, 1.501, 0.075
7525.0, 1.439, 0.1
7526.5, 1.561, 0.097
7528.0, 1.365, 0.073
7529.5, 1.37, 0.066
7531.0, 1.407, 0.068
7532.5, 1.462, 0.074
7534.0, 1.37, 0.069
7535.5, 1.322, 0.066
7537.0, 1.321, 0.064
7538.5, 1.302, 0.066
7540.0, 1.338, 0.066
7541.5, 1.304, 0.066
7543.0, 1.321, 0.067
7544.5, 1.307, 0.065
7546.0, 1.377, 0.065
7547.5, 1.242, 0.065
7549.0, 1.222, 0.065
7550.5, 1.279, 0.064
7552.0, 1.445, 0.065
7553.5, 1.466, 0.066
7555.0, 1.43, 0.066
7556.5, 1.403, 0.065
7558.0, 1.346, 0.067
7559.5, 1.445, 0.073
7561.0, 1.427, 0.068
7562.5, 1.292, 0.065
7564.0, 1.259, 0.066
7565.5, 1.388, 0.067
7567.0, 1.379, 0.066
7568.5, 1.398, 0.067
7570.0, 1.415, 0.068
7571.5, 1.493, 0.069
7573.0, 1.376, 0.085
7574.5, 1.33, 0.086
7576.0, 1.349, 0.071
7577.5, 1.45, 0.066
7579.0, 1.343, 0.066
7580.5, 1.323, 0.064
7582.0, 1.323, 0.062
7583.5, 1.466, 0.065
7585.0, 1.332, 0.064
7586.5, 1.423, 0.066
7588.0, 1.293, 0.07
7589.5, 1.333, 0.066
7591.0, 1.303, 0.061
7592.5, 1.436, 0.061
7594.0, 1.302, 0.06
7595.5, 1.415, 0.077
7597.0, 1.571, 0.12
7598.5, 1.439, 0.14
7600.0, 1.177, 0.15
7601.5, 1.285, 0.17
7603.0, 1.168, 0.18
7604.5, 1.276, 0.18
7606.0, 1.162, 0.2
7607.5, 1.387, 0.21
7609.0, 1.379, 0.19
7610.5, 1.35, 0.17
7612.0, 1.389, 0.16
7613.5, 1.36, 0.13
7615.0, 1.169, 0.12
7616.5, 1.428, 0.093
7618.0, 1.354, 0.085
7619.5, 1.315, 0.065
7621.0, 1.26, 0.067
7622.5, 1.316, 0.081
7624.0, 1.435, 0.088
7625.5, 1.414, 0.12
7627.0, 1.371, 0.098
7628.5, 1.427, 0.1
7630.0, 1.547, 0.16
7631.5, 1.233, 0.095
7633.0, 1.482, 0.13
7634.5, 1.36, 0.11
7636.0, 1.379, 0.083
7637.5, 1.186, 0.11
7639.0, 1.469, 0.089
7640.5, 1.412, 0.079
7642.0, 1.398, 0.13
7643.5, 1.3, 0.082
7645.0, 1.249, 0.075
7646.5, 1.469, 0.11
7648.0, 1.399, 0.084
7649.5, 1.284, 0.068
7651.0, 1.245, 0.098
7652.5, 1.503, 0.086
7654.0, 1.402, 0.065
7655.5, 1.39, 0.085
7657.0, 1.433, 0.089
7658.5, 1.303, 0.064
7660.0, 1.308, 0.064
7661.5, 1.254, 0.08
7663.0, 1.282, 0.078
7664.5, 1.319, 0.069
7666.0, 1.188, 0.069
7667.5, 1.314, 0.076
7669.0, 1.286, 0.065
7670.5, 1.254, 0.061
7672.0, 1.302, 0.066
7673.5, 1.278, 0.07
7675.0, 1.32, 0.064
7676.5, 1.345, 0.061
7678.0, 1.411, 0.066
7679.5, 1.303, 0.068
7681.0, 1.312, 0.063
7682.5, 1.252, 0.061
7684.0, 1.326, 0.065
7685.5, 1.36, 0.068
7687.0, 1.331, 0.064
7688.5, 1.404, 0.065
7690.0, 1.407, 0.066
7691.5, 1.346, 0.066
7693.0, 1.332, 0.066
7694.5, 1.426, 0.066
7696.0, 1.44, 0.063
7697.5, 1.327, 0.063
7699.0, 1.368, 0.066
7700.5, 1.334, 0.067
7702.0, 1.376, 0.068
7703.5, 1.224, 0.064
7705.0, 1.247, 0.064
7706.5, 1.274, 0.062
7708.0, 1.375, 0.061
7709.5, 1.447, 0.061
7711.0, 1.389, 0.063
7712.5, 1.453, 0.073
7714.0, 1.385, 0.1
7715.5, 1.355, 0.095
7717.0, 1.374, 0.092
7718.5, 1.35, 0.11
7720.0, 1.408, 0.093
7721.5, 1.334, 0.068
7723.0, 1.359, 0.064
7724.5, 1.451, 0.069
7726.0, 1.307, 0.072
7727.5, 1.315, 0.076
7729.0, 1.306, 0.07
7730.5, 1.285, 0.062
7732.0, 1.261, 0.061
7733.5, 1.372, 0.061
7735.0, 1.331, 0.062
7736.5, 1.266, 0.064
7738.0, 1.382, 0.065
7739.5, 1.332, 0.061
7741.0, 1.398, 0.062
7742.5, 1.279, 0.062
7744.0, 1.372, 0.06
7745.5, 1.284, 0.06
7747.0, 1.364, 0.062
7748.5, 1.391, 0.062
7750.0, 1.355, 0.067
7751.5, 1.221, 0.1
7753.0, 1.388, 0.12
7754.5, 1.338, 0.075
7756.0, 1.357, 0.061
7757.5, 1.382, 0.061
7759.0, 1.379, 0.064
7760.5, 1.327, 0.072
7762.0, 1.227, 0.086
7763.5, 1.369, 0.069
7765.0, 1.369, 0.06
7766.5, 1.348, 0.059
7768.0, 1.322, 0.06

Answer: 0.00 mag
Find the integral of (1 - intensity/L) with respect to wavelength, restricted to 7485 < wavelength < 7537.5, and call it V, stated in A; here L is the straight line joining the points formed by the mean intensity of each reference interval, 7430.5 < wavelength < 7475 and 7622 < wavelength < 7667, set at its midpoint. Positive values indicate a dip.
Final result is -1.1 A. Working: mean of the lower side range 1.37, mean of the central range 1.39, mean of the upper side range 1.36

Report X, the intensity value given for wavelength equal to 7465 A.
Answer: 1.365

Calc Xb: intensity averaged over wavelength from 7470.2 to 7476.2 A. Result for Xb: 1.38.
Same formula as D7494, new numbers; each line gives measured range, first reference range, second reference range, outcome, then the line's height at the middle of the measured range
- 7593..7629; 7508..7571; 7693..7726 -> 0.03 mag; 1.37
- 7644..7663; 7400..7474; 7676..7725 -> 0.01 mag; 1.36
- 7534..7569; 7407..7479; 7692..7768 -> 0.01 mag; 1.36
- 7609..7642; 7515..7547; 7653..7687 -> -0.02 mag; 1.34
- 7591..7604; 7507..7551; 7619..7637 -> 0.02 mag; 1.37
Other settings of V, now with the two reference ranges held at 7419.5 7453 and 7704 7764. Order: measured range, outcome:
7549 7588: -0.59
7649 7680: 0.67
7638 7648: -0.20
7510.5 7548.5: -0.45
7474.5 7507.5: -0.79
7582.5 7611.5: 0.29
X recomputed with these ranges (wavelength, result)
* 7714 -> 1.385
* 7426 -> 1.295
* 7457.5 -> 1.389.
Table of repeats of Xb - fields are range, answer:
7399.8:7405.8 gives 1.37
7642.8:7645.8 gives 1.28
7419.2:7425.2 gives 1.38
